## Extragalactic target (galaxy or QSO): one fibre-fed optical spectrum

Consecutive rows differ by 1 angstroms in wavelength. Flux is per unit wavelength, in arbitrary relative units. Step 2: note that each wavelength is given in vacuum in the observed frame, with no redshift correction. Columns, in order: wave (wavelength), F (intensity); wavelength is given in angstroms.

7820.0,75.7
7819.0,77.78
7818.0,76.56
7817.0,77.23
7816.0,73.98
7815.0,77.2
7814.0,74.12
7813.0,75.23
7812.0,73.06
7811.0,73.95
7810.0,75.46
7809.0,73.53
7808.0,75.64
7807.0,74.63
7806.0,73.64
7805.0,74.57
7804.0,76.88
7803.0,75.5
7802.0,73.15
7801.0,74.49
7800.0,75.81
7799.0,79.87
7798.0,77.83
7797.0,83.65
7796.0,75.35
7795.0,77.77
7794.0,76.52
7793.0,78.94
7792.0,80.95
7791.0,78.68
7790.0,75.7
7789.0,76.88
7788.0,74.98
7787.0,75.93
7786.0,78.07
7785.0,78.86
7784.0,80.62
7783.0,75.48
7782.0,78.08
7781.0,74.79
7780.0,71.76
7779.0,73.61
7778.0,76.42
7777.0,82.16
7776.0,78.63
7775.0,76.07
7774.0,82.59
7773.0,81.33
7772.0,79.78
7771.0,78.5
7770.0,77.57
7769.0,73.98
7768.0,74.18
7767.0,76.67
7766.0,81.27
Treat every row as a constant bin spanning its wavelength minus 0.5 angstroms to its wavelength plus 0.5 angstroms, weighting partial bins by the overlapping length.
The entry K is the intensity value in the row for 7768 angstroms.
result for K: 74.18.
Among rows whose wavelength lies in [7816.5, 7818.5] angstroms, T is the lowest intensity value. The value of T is 76.56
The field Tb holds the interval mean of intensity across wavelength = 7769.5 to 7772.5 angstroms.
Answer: 78.6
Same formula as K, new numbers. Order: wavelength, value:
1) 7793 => 78.94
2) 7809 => 73.53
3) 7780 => 71.76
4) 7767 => 76.67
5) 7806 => 73.64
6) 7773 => 81.33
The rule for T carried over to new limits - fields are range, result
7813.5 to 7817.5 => 73.98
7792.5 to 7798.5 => 75.35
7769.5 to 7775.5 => 76.07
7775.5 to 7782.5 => 71.76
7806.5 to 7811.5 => 73.53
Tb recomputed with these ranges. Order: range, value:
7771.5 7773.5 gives 80.6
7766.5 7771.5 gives 76.2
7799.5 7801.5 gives 75.2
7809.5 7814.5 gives 74.4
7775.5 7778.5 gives 79.1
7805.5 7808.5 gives 74.6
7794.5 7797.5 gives 78.9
